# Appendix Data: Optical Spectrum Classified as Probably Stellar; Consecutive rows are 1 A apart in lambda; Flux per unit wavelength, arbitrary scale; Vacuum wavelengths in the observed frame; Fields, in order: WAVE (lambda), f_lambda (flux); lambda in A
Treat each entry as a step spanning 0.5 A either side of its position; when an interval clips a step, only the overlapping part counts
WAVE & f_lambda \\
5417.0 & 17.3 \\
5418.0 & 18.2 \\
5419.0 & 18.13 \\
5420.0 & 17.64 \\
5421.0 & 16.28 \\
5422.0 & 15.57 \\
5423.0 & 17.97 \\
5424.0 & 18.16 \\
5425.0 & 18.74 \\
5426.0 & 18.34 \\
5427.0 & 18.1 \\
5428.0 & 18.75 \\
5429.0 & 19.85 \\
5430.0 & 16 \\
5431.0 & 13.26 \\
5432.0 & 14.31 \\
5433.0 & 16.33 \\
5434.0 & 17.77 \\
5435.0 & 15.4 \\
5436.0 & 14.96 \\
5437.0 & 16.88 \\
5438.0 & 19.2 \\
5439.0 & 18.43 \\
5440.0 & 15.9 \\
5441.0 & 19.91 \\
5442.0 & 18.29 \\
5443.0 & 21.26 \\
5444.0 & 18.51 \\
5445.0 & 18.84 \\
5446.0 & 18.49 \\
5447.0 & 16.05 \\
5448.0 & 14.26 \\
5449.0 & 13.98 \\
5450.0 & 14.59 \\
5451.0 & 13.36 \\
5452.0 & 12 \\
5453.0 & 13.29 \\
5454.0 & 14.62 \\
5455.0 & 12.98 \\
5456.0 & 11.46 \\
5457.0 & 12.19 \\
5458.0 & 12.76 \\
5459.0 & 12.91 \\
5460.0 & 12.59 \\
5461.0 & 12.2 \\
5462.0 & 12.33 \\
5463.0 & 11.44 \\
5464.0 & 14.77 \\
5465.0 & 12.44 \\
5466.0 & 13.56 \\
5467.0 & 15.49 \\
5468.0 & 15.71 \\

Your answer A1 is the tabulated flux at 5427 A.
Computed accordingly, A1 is 18.1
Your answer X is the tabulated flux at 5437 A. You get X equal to 16.88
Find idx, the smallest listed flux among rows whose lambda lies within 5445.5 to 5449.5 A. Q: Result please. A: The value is 13.98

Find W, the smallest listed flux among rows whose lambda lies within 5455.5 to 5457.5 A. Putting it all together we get 11.46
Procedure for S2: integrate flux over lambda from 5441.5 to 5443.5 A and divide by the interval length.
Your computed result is 19.8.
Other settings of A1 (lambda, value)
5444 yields 18.51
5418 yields 18.2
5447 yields 16.05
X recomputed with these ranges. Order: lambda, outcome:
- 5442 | 18.29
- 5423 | 17.97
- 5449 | 13.98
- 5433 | 16.33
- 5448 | 14.26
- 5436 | 14.96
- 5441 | 19.91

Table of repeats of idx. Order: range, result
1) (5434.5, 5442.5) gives 14.96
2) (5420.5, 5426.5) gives 15.57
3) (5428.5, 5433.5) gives 13.26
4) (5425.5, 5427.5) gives 18.1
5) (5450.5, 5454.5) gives 12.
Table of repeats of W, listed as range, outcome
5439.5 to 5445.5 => 15.9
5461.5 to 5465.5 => 11.44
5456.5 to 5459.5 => 12.19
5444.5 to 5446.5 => 18.49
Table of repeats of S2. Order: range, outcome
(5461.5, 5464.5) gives 12.8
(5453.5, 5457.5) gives 12.8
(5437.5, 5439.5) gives 18.8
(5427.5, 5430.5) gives 18.2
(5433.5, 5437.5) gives 16.3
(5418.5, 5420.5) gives 17.9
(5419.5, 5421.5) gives 17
